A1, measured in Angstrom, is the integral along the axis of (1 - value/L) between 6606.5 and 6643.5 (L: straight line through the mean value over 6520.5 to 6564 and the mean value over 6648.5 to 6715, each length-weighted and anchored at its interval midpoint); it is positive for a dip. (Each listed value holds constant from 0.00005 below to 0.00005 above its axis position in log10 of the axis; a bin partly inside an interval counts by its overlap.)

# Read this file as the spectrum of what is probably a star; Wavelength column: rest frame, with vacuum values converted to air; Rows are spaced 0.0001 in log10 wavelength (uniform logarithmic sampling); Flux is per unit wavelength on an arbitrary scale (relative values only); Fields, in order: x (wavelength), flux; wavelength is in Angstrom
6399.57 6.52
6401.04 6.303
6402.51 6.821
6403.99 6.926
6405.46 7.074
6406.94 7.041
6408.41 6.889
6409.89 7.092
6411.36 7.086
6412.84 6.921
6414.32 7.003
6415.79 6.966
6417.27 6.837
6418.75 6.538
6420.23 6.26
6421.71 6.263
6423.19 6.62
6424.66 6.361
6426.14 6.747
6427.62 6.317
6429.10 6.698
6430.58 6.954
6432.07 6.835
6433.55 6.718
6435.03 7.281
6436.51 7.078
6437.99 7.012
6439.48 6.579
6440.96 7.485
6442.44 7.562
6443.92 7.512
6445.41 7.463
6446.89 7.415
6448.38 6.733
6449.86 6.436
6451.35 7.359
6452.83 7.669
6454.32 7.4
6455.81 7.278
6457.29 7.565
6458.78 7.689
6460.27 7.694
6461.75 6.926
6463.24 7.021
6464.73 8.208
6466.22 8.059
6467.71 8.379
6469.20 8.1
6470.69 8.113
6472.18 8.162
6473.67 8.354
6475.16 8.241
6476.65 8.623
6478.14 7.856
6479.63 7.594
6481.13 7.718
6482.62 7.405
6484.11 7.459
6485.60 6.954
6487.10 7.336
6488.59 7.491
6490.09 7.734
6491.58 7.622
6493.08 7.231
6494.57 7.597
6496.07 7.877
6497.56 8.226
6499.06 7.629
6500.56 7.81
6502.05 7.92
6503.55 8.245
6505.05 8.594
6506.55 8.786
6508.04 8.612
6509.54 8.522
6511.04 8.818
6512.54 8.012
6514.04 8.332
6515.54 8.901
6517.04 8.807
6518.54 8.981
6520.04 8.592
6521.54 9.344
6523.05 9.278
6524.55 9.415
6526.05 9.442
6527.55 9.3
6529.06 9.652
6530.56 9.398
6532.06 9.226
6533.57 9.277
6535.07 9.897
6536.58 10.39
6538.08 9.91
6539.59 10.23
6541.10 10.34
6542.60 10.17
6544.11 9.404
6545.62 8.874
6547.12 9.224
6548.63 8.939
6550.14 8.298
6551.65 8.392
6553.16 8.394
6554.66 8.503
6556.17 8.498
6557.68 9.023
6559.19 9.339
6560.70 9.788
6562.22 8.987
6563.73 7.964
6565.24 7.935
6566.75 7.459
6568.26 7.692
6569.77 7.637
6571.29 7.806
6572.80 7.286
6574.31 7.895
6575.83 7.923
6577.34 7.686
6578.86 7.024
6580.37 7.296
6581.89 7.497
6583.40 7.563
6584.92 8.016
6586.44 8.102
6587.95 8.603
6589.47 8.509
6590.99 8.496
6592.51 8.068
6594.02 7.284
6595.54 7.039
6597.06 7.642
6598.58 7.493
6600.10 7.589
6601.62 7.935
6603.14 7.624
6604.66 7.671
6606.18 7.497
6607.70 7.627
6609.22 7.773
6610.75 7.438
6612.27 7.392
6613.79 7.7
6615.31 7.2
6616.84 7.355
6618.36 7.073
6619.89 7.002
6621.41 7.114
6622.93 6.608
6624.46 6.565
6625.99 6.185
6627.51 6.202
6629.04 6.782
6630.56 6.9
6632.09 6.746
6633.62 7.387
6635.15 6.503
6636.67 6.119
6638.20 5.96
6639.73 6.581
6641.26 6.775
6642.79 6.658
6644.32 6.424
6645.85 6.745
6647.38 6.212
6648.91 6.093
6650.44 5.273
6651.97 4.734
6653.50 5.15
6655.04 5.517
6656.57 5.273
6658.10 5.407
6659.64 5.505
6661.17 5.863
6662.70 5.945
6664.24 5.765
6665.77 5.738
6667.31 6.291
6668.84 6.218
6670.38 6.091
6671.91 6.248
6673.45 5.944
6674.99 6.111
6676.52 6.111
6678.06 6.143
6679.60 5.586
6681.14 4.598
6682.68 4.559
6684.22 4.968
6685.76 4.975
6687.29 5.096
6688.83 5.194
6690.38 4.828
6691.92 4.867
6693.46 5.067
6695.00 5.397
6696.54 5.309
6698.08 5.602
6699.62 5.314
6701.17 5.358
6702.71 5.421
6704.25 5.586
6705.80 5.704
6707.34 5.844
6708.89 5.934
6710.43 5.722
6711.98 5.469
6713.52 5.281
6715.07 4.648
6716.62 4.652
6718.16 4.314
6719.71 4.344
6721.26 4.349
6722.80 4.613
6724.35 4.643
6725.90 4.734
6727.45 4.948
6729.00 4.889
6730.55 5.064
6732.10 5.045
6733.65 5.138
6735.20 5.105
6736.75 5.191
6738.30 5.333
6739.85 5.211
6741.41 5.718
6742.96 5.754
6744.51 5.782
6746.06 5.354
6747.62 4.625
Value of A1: 0.7 Angstrom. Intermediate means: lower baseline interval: 9.28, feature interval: 6.91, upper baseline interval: 5.5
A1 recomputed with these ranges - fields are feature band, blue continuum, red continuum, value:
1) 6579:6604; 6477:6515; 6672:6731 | -4.2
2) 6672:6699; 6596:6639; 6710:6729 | 1.1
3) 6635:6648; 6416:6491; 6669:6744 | -1.5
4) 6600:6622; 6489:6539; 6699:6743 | -1.3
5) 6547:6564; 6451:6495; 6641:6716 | -4.8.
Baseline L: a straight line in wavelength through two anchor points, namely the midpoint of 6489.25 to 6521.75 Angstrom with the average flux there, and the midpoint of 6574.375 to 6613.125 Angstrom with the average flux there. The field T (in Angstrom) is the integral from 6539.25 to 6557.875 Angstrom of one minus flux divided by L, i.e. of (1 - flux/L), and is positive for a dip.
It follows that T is -2.5 Angstrom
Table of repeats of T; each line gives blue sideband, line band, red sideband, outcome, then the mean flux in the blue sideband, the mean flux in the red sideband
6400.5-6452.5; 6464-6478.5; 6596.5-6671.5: -2.9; 6.9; 6.59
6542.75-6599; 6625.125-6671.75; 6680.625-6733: 2.2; 8.18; 5.07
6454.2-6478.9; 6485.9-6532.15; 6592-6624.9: -4.3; 7.88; 7.4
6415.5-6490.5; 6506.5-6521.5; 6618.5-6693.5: -3.8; 7.32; 5.95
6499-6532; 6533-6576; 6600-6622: -2.9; 8.78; 7.47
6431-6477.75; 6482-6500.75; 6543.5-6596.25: 0.4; 7.51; 8.18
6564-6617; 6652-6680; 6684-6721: 0.9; 7.68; 5.2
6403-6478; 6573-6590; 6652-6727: -4.5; 7.24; 5.35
